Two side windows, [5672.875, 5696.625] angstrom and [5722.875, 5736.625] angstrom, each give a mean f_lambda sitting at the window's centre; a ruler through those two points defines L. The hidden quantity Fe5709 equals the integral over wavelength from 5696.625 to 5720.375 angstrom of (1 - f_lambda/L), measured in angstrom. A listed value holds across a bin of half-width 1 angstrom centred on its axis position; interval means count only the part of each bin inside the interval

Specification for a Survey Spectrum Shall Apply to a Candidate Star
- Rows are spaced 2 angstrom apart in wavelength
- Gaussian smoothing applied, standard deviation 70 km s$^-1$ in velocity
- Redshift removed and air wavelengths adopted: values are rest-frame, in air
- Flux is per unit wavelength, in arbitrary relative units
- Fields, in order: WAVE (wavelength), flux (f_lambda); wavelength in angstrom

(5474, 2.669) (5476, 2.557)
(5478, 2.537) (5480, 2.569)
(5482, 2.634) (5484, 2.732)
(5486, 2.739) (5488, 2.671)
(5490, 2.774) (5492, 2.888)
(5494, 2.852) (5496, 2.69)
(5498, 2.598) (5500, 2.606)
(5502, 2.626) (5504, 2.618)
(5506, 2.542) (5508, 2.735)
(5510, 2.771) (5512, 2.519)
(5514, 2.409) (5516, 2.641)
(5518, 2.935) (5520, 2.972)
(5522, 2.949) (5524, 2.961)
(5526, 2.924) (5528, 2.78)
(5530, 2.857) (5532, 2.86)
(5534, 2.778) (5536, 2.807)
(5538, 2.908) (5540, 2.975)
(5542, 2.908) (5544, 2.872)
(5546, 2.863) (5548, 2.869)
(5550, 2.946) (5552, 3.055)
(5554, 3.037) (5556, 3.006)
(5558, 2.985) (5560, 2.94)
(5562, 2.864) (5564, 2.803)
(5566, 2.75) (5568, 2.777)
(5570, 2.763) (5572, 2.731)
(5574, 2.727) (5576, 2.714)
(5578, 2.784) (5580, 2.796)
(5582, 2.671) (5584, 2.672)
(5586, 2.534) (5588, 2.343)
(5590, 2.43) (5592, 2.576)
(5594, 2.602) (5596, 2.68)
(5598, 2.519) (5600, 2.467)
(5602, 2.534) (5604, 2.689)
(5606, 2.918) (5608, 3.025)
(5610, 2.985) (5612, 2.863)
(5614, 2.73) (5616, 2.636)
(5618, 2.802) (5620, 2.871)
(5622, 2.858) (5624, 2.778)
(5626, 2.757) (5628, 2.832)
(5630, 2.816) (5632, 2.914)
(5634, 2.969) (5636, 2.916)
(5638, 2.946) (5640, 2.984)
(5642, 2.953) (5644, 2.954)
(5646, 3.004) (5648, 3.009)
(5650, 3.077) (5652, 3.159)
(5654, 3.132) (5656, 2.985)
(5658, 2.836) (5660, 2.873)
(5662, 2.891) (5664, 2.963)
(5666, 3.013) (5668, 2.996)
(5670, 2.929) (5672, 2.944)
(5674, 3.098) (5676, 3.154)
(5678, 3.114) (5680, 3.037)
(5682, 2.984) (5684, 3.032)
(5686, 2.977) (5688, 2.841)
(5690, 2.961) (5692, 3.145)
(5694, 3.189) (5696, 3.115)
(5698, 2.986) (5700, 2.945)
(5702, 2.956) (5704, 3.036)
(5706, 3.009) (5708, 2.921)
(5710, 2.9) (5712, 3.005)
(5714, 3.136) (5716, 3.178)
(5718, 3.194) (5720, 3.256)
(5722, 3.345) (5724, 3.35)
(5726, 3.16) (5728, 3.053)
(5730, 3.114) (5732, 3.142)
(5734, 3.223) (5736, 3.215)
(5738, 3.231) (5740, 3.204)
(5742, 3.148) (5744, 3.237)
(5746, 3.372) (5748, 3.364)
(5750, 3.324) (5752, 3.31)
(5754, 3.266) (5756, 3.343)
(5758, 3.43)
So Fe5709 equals 0.6 angstrom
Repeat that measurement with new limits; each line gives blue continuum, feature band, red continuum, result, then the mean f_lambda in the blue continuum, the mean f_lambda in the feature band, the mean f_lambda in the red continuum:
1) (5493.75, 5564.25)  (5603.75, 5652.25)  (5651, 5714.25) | 0.7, 2.82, 2.9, 3.01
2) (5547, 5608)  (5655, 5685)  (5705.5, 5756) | 0.2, 2.74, 2.99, 3.19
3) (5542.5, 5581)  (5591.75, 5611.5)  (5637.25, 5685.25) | 1.4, 2.86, 2.71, 3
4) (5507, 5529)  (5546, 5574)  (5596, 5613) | -1.2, 2.78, 2.88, 2.75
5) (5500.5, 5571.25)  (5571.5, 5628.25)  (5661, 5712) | 3.9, 2.83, 2.71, 3.01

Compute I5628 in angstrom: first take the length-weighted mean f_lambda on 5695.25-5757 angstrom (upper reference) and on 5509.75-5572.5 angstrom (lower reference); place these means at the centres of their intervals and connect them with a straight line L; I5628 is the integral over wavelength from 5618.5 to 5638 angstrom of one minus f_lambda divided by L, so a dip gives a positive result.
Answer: 0.9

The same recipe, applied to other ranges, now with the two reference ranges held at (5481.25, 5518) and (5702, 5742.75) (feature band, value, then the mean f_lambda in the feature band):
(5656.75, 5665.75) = 0.3 angstrom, 2.9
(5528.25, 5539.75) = -0.4 angstrom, 2.85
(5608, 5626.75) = 0.6 angstrom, 2.82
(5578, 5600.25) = 2.1 angstrom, 2.58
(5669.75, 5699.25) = 0.2 angstrom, 3.04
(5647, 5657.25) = -0.3 angstrom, 3.07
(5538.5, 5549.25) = -0.5 angstrom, 2.9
